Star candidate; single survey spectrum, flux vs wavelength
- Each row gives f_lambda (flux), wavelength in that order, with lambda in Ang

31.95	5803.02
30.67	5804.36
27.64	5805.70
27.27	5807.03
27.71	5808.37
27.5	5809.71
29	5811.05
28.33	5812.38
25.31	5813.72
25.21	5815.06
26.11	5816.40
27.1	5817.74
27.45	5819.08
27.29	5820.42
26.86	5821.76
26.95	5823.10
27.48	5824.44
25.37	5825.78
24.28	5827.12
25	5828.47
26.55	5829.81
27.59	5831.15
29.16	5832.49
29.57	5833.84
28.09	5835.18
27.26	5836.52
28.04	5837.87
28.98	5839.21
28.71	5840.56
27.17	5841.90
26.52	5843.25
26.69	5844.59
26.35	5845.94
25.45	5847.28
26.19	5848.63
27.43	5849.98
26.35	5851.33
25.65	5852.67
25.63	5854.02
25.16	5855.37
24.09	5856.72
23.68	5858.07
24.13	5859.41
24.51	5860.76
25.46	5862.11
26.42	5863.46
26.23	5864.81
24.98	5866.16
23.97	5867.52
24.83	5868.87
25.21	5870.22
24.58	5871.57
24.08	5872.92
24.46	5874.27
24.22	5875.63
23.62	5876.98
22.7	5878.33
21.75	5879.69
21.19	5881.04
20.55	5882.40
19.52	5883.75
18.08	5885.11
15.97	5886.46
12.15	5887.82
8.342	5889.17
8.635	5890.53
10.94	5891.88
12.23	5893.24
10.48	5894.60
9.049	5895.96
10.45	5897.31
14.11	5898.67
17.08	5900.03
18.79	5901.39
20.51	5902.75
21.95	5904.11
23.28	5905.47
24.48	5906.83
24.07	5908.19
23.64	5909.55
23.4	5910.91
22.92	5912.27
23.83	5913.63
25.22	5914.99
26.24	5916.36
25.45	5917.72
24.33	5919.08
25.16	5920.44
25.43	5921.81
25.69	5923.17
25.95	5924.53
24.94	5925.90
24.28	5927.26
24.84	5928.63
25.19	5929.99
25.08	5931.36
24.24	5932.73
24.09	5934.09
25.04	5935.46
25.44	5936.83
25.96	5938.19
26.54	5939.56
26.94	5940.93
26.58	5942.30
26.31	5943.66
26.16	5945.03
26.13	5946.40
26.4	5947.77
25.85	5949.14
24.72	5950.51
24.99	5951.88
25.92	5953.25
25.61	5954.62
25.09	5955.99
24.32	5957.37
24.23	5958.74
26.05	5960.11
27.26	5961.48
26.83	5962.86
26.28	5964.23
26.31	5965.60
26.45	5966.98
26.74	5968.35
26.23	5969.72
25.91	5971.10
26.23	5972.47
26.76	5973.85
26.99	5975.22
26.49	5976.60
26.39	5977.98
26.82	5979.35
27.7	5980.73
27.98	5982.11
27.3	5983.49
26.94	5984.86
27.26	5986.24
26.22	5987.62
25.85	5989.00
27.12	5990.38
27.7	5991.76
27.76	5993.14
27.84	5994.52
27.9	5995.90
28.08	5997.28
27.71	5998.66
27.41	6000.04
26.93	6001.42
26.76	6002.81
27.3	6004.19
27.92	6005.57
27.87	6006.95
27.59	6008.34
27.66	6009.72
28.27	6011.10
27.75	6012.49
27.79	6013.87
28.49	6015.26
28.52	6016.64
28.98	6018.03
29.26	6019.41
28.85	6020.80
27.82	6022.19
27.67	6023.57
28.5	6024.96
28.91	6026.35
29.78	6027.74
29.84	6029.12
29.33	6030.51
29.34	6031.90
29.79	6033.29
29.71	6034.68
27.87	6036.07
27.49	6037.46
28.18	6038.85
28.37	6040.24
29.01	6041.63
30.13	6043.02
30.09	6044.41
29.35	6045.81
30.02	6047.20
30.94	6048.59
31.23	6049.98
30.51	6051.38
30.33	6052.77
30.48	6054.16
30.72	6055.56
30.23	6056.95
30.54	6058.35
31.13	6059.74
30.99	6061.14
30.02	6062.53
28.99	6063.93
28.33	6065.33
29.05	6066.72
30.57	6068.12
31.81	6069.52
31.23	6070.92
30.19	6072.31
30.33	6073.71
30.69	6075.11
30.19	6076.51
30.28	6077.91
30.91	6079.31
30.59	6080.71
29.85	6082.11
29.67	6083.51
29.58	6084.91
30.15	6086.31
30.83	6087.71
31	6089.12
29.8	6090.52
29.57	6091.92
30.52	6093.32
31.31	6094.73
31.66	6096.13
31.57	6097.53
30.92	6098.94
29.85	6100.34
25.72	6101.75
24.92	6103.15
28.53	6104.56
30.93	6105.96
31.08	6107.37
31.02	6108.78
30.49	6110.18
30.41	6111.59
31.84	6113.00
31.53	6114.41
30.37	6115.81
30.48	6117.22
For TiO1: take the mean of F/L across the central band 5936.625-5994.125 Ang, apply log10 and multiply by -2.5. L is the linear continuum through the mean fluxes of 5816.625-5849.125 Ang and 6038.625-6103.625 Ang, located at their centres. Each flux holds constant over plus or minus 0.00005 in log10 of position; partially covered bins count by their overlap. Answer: 0.09 mag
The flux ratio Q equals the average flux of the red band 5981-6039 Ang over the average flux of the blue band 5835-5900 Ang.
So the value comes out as 1.3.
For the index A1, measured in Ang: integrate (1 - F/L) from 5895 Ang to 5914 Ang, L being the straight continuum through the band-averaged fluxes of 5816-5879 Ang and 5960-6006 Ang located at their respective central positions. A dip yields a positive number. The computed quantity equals 4.9 Ang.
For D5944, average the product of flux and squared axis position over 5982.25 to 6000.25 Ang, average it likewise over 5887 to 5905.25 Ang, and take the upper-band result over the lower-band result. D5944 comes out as 2.06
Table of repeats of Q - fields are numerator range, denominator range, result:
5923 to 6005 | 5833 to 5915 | 1.18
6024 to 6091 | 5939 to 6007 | 1.12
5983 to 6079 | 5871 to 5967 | 1.29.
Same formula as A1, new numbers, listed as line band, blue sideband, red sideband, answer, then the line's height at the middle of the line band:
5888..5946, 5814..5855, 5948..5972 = 9.9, 26.2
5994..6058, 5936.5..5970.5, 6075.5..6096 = -1.0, 28.4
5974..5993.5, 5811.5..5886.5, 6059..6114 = 0.8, 28.1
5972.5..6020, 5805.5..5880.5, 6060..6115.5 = 1.9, 28.7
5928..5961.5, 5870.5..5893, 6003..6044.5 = -3.5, 23.1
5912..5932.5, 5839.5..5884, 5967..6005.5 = 0.7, 25.9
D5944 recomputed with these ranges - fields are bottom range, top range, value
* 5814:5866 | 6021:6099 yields 1.22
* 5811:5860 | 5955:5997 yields 1.05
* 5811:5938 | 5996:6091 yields 1.32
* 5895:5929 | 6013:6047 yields 1.36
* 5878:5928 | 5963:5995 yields 1.39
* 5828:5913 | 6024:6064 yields 1.40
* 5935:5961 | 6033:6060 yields 1.20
